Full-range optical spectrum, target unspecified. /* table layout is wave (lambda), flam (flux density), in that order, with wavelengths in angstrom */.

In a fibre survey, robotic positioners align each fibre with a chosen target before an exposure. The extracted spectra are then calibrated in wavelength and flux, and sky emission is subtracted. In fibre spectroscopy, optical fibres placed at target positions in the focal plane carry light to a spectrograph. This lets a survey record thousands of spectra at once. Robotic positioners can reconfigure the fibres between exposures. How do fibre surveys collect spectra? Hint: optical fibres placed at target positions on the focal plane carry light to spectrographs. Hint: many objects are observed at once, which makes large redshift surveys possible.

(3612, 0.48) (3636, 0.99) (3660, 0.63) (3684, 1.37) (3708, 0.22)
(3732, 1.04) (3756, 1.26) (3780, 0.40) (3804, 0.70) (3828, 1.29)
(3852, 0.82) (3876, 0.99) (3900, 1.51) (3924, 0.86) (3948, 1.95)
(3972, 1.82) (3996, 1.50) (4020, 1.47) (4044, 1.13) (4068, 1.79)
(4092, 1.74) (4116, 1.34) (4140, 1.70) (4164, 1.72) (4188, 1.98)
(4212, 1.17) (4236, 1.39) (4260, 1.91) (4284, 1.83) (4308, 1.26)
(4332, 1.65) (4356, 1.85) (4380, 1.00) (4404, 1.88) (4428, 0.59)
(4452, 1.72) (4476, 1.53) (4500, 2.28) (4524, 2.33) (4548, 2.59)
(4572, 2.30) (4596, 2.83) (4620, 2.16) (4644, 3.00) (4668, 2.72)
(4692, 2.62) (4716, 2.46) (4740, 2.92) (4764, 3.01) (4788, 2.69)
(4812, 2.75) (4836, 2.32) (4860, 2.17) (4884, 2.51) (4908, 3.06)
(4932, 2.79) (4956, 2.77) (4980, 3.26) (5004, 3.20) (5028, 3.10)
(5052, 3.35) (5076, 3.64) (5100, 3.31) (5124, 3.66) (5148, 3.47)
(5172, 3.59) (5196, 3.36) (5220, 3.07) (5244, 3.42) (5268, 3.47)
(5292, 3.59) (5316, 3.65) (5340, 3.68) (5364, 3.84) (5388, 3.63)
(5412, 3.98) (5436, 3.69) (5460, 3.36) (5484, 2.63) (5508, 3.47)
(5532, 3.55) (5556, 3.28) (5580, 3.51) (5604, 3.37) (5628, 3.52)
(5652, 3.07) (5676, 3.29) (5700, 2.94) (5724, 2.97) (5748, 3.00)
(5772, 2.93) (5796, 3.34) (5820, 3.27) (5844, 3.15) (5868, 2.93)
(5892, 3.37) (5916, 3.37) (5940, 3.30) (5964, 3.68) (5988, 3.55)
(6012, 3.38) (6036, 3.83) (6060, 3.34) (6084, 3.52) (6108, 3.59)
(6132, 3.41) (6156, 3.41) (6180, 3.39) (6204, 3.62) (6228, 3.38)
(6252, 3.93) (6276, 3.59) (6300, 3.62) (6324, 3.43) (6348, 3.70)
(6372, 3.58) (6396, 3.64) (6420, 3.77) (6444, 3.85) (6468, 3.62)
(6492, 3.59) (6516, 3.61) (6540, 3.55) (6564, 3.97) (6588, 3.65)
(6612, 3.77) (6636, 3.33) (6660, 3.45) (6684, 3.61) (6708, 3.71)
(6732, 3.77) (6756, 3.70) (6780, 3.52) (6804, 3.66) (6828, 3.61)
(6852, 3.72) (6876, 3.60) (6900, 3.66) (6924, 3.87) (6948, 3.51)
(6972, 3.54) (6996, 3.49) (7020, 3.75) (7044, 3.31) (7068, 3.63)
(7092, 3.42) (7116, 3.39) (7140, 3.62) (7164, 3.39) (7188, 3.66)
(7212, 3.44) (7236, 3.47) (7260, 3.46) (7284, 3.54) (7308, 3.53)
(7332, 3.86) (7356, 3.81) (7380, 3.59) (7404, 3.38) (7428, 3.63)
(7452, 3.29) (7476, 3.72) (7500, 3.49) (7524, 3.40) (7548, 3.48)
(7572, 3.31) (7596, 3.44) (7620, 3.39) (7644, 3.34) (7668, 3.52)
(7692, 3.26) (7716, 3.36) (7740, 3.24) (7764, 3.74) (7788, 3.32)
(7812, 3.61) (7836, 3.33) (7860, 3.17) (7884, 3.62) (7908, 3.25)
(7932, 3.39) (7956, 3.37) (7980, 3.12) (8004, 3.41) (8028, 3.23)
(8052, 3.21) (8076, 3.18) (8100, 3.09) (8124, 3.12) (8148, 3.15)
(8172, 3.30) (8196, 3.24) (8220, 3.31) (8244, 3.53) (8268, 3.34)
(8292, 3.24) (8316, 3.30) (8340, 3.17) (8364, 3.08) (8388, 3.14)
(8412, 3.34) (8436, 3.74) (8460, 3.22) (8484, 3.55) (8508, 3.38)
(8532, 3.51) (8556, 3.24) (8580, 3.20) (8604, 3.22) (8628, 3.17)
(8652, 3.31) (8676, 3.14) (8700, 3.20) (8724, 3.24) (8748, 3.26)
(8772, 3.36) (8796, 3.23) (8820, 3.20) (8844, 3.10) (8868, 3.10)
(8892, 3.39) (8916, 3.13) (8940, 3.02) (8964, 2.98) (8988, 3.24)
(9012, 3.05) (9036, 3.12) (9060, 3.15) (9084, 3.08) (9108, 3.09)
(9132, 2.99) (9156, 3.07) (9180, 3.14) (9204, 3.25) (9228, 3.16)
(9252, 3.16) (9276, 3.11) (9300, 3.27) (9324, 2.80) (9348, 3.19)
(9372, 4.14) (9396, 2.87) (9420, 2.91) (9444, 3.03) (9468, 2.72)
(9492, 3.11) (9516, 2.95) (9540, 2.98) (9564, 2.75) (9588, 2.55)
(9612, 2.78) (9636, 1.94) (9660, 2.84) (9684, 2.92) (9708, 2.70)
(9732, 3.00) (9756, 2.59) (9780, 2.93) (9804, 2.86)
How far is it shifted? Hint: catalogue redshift 0.127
